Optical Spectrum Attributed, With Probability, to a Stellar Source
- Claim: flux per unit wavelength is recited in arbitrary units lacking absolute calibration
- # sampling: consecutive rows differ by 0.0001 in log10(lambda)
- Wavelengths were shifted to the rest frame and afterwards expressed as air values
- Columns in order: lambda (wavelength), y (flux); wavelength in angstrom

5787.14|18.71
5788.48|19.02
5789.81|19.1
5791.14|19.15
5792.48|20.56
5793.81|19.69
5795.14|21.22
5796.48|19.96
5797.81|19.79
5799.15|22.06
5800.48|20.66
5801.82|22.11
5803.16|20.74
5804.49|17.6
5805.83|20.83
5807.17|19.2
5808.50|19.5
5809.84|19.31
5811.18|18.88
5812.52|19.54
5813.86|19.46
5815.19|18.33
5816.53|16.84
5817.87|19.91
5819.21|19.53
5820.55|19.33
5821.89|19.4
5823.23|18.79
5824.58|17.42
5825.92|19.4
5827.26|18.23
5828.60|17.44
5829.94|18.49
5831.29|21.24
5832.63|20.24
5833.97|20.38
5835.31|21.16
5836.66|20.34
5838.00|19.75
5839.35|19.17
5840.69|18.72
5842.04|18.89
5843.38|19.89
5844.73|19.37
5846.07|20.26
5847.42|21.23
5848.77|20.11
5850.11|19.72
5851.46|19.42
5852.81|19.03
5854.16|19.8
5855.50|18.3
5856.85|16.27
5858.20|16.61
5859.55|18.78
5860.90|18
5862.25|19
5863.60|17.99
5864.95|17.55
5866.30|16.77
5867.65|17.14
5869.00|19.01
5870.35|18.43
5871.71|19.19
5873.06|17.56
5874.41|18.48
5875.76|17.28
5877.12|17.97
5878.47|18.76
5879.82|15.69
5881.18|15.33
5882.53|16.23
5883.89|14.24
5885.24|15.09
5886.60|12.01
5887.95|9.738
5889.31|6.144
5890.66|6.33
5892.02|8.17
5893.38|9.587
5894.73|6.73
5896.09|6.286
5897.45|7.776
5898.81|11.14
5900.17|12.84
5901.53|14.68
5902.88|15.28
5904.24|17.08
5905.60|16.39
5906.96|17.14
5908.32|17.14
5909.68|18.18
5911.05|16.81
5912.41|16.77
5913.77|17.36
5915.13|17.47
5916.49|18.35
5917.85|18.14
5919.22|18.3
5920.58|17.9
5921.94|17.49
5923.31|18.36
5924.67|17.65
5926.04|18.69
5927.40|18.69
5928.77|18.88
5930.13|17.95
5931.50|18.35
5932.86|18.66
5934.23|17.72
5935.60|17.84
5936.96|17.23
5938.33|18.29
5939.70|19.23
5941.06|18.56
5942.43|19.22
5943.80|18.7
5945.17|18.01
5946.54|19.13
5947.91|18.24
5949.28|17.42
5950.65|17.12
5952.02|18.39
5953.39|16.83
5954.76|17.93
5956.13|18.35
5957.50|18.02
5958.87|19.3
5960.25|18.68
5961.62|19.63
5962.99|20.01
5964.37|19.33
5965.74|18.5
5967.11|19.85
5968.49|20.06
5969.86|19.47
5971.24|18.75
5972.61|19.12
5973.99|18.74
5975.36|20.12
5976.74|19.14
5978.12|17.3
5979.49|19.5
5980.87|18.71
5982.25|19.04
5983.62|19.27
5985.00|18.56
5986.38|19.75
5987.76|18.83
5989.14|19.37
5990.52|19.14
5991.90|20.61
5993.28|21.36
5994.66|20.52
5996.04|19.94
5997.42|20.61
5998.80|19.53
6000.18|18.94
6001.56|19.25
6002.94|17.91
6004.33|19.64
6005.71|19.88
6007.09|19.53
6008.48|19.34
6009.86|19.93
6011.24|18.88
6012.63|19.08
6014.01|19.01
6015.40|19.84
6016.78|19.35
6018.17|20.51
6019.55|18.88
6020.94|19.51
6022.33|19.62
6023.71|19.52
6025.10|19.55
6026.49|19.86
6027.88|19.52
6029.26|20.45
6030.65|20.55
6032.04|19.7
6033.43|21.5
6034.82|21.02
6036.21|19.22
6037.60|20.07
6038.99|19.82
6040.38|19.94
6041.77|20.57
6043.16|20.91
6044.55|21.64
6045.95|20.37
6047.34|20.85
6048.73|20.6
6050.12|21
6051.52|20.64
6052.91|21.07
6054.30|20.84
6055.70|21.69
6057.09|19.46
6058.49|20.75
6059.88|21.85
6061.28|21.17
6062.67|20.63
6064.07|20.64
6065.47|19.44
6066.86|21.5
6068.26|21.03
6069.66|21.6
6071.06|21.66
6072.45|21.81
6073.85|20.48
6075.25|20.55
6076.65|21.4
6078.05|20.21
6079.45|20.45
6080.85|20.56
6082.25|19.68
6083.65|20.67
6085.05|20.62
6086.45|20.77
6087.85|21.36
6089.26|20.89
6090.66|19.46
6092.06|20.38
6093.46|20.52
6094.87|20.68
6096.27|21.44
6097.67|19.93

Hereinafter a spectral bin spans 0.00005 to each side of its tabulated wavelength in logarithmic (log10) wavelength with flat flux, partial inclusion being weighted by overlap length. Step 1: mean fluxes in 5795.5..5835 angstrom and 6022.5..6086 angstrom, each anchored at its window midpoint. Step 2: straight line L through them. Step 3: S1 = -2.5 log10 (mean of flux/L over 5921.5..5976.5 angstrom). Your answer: 0.09 mag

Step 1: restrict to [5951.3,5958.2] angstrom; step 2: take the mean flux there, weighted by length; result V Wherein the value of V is 17.9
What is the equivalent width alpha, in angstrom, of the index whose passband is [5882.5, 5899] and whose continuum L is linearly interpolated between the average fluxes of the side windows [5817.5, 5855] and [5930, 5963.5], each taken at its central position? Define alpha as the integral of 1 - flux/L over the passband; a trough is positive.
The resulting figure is 8.07 angstrom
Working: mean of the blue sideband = 19.5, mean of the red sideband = 18.4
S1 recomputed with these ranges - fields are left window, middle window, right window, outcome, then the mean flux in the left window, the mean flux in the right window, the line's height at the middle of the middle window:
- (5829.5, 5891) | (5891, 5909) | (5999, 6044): 0.43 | 17.7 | 19.7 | 18.2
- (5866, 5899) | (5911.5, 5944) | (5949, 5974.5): -0.10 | 13.6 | 18.7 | 16.5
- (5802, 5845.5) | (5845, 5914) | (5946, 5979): 0.21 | 19.3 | 18.7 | 19.1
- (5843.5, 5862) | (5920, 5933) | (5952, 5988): 0.04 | 19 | 18.9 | 19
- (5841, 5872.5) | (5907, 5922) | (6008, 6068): 0.09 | 18.7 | 20.3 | 19.2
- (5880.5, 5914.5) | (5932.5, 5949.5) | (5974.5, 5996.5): -0.14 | 13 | 19.4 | 16.2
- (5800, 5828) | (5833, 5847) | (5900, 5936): -0.06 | 19.3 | 17.5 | 18.8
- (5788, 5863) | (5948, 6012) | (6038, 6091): 0.06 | 19.4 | 20.8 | 20.3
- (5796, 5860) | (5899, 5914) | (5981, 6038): 0.21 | 19.4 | 19.7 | 19.5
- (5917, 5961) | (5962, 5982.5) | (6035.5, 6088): -0.02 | 18.2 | 20.7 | 18.9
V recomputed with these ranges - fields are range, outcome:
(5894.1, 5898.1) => 6.92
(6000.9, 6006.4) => 19.2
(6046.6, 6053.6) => 20.8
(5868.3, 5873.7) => 18.5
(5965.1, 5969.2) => 19.5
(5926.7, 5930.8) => 18.5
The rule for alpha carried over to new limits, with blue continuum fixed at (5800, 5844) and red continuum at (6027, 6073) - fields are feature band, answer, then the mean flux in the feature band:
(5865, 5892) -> 6.18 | 15.2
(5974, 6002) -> 1.23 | 19.5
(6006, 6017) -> 0.59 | 19.4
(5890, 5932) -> 9.93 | 15.2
